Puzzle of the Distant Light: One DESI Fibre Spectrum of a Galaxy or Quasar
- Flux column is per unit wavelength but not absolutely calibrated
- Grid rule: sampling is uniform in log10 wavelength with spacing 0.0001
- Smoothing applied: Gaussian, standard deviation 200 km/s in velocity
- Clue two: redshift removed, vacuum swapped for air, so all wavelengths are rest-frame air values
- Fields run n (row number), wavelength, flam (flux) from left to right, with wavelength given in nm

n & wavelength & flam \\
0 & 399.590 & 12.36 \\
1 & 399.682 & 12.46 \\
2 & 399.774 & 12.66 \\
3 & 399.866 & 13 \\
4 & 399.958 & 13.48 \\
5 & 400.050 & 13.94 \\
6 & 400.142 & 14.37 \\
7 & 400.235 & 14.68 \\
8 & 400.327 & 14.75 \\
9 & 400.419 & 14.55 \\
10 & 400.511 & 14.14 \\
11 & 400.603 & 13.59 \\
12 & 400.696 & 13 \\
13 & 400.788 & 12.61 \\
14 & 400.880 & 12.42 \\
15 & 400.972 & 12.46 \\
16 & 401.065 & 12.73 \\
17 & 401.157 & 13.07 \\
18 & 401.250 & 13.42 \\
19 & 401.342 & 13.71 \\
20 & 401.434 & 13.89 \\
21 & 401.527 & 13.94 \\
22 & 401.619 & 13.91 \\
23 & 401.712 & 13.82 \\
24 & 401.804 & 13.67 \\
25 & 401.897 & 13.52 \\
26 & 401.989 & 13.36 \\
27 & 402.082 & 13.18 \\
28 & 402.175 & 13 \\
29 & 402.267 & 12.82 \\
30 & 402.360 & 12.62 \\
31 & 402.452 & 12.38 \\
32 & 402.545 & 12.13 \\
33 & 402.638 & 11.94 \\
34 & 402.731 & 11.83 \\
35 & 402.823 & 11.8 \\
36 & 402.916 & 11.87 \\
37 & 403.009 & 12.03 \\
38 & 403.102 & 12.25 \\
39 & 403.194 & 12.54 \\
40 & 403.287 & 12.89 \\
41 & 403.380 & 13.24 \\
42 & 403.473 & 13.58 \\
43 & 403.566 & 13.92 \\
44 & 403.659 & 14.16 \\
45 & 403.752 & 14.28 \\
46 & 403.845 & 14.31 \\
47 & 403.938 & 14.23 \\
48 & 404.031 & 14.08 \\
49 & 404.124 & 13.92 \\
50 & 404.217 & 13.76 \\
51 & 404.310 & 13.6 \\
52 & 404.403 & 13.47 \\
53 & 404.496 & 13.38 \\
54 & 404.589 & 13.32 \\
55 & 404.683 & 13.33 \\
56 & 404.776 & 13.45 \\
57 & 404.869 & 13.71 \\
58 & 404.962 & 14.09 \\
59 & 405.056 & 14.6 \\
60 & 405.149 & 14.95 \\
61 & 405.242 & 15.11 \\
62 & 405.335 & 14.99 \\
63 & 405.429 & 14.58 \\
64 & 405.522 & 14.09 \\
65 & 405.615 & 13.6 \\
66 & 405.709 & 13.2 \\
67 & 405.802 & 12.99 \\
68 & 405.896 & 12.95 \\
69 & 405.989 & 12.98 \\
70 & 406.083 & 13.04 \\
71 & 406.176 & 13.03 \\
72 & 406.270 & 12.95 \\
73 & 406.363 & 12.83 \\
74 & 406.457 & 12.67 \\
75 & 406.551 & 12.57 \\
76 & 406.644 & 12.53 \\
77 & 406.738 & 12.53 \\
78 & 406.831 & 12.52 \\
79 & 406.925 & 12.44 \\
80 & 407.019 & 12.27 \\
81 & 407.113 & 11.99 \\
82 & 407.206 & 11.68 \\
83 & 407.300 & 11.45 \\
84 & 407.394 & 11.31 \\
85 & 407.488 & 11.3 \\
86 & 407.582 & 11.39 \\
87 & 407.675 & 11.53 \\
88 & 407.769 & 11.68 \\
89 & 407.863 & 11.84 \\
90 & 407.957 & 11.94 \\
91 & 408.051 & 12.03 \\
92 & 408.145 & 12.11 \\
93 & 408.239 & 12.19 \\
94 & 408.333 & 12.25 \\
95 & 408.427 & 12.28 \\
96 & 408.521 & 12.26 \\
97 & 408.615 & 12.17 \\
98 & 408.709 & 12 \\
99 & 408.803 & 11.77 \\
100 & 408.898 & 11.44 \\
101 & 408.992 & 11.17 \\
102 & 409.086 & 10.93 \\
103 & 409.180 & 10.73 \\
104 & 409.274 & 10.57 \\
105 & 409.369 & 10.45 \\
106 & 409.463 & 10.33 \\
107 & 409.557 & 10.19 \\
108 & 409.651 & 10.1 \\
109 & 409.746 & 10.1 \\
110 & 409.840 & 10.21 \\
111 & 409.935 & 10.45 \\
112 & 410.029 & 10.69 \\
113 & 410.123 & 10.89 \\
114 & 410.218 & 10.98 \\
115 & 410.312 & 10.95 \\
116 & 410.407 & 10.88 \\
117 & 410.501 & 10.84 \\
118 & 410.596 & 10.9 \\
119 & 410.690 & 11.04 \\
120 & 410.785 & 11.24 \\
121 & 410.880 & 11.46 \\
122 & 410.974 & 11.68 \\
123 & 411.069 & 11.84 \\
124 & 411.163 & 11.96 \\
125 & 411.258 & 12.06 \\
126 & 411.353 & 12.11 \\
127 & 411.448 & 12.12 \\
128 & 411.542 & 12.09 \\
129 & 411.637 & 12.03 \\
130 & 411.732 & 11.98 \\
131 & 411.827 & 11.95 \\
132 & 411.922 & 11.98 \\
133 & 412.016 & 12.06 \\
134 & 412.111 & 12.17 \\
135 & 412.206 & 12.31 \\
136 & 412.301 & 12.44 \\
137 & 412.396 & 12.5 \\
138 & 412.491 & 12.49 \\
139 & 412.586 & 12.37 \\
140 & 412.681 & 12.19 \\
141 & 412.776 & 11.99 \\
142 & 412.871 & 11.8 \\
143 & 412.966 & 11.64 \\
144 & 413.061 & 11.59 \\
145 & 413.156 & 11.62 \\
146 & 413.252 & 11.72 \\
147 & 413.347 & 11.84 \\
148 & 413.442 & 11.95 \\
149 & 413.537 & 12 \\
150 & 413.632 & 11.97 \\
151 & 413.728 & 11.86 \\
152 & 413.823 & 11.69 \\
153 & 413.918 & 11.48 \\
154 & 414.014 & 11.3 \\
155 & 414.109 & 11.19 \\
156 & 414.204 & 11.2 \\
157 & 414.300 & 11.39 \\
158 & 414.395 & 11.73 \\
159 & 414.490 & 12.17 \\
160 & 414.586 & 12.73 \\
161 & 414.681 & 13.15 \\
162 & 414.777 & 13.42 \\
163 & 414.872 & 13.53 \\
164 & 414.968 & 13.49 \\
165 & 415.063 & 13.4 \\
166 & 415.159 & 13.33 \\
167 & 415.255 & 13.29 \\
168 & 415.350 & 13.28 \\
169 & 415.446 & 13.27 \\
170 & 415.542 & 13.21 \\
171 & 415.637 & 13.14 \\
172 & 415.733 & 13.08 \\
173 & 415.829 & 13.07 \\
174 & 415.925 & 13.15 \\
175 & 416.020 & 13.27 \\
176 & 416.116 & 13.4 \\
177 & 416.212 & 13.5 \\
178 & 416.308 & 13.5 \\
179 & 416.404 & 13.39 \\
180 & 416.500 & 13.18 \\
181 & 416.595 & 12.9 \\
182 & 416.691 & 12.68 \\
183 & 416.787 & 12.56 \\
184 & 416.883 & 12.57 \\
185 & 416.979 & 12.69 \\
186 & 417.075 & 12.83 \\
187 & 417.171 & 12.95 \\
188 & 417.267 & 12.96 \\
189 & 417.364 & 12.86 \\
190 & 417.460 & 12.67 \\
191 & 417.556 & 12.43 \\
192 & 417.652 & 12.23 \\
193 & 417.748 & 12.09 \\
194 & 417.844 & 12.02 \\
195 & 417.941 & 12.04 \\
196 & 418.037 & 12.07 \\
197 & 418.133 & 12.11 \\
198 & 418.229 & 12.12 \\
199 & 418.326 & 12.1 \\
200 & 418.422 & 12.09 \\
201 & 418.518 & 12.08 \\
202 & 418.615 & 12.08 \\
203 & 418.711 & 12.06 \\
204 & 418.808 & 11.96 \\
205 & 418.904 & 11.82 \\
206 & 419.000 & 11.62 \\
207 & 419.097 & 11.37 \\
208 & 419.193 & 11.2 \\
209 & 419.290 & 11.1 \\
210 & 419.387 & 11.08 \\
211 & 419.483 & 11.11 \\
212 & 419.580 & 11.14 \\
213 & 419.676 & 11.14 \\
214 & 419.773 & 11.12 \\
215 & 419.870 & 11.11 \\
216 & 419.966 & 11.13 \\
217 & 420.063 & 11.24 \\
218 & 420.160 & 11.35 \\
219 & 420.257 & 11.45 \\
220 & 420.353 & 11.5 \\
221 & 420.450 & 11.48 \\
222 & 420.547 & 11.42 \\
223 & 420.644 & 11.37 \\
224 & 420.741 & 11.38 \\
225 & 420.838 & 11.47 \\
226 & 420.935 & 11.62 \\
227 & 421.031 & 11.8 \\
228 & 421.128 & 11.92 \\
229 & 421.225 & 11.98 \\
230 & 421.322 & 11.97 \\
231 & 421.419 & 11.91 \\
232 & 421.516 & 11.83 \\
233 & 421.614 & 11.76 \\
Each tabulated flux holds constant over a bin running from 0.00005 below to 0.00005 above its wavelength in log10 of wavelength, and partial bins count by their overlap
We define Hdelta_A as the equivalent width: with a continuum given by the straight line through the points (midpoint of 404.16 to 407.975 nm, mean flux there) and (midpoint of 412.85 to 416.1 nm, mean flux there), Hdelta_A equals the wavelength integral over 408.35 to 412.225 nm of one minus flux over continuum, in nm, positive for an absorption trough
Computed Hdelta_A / 0.41 nm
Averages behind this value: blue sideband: 13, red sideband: 12.4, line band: 11.4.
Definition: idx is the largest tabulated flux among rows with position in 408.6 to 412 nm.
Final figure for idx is 12.17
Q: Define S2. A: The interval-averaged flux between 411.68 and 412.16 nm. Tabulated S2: 12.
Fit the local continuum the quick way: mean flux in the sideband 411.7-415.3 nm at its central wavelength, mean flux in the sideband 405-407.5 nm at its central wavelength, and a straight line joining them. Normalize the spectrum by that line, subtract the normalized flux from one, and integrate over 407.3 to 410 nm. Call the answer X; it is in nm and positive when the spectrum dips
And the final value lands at 0.31 nm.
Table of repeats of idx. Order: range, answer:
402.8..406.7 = 15.11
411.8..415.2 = 13.53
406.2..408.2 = 12.95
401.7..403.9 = 14.31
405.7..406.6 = 13.2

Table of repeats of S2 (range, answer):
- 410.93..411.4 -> 11.9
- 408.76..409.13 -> 11.3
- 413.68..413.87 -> 11.8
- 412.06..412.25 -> 12.2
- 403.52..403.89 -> 14.2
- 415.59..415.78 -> 13.1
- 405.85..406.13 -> 13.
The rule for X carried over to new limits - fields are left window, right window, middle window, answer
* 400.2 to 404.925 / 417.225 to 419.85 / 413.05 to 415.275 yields 0.01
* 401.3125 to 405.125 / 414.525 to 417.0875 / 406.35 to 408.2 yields 0.17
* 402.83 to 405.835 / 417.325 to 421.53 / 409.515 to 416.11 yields 0.30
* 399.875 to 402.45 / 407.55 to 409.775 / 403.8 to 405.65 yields -0.23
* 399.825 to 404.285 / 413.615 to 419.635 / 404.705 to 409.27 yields 0.16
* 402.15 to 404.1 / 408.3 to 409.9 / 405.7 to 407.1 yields -0.09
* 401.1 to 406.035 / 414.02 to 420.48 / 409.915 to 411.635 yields 0.20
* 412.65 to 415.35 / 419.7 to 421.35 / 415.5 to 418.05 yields -0.20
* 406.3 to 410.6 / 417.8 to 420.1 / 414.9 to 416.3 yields -0.21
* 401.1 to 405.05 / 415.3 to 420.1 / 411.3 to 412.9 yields 0.07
